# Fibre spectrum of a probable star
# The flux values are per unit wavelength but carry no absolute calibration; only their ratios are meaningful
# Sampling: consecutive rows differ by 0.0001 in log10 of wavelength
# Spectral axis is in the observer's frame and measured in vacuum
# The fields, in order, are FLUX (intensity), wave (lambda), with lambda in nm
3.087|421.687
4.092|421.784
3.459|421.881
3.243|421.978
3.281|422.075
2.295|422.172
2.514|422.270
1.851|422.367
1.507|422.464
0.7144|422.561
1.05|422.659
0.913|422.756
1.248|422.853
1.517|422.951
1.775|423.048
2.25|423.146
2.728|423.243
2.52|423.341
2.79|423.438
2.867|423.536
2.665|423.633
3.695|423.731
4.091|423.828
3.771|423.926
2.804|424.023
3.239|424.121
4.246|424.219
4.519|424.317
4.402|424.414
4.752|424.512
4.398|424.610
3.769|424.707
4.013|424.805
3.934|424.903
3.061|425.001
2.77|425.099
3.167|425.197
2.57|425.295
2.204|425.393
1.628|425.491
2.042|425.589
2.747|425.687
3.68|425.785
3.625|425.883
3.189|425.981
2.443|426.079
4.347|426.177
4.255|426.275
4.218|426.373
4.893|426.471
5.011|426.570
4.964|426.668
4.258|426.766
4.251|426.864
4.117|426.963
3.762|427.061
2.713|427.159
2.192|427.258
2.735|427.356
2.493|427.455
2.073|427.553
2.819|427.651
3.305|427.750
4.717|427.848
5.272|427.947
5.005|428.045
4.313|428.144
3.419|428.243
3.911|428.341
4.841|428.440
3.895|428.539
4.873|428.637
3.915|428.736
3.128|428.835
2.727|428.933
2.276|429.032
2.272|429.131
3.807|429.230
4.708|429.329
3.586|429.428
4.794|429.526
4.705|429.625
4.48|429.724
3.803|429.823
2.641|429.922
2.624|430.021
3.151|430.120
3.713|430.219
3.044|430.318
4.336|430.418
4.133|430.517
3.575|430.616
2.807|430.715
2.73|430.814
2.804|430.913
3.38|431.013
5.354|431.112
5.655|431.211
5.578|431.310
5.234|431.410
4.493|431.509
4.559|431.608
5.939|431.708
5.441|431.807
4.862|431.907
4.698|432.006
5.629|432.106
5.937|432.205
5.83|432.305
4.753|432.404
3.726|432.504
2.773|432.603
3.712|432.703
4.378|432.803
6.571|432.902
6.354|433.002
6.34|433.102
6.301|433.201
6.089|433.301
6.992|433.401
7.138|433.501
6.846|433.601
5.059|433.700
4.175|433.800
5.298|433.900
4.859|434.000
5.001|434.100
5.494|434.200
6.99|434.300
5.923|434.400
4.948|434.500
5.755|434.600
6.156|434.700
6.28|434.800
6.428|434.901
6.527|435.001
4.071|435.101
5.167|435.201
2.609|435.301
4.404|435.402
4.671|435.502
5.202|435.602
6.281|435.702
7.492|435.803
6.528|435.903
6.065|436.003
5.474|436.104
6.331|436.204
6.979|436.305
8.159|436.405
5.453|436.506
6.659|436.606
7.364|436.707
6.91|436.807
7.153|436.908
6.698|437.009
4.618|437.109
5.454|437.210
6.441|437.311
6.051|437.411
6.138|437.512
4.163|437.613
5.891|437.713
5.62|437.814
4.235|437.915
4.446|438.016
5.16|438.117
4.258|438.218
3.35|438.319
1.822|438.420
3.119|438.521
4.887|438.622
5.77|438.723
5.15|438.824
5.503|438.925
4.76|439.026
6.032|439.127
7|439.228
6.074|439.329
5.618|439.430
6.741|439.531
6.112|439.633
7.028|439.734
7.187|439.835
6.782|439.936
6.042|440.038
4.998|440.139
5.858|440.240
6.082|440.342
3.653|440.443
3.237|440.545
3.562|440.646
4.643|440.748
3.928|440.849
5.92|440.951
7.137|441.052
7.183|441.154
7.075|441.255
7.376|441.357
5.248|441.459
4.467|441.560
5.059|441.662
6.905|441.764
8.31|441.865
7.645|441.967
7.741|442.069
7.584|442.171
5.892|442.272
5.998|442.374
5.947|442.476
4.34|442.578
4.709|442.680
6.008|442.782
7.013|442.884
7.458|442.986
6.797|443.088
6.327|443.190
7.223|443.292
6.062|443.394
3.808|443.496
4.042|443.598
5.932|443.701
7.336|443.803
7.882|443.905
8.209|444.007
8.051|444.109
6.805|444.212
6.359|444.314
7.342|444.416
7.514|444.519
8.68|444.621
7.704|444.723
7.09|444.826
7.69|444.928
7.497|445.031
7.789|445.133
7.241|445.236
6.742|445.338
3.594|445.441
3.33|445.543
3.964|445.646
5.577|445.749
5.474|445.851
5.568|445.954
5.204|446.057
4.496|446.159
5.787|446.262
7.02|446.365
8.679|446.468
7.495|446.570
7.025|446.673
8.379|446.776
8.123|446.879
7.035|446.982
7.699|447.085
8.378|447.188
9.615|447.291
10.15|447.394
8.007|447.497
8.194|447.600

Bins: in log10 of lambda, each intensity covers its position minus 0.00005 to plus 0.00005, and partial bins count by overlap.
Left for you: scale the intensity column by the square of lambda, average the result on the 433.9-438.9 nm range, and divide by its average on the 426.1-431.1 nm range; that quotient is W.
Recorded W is 1.54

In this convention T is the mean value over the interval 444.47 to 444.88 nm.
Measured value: 7.76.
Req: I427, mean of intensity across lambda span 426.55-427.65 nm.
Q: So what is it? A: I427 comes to 3.44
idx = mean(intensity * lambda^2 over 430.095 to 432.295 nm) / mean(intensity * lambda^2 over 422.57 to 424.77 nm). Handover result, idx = 1.55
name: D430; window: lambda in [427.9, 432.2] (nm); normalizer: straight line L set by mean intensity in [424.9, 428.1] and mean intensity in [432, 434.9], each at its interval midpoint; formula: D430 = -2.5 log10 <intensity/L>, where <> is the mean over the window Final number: 0.102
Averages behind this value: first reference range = 3.46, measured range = 4.12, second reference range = 5.54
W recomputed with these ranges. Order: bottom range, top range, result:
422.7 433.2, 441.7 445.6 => 1.88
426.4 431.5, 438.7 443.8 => 1.65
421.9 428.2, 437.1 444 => 1.93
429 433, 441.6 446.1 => 1.61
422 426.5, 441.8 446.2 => 2.36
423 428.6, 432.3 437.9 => 1.70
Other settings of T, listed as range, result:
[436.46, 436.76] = 6.53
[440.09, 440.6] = 4.75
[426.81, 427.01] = 4.18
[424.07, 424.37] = 4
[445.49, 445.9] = 4.58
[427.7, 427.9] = 4.01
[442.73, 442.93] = 6.49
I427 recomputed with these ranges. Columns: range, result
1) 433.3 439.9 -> 5.67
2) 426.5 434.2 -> 4.35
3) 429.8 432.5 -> 4.32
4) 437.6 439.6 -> 5.01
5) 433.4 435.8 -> 5.52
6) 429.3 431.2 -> 3.73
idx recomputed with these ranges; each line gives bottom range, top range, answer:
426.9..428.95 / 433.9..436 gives 1.57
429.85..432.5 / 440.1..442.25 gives 1.43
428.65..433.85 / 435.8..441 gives 1.28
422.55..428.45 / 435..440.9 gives 1.75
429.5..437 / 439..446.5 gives 1.24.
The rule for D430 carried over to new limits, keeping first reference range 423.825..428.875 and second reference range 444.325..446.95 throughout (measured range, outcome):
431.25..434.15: -0.15 mag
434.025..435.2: -0.17 mag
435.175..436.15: -0.06 mag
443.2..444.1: -0.02 mag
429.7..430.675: 0.21 mag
